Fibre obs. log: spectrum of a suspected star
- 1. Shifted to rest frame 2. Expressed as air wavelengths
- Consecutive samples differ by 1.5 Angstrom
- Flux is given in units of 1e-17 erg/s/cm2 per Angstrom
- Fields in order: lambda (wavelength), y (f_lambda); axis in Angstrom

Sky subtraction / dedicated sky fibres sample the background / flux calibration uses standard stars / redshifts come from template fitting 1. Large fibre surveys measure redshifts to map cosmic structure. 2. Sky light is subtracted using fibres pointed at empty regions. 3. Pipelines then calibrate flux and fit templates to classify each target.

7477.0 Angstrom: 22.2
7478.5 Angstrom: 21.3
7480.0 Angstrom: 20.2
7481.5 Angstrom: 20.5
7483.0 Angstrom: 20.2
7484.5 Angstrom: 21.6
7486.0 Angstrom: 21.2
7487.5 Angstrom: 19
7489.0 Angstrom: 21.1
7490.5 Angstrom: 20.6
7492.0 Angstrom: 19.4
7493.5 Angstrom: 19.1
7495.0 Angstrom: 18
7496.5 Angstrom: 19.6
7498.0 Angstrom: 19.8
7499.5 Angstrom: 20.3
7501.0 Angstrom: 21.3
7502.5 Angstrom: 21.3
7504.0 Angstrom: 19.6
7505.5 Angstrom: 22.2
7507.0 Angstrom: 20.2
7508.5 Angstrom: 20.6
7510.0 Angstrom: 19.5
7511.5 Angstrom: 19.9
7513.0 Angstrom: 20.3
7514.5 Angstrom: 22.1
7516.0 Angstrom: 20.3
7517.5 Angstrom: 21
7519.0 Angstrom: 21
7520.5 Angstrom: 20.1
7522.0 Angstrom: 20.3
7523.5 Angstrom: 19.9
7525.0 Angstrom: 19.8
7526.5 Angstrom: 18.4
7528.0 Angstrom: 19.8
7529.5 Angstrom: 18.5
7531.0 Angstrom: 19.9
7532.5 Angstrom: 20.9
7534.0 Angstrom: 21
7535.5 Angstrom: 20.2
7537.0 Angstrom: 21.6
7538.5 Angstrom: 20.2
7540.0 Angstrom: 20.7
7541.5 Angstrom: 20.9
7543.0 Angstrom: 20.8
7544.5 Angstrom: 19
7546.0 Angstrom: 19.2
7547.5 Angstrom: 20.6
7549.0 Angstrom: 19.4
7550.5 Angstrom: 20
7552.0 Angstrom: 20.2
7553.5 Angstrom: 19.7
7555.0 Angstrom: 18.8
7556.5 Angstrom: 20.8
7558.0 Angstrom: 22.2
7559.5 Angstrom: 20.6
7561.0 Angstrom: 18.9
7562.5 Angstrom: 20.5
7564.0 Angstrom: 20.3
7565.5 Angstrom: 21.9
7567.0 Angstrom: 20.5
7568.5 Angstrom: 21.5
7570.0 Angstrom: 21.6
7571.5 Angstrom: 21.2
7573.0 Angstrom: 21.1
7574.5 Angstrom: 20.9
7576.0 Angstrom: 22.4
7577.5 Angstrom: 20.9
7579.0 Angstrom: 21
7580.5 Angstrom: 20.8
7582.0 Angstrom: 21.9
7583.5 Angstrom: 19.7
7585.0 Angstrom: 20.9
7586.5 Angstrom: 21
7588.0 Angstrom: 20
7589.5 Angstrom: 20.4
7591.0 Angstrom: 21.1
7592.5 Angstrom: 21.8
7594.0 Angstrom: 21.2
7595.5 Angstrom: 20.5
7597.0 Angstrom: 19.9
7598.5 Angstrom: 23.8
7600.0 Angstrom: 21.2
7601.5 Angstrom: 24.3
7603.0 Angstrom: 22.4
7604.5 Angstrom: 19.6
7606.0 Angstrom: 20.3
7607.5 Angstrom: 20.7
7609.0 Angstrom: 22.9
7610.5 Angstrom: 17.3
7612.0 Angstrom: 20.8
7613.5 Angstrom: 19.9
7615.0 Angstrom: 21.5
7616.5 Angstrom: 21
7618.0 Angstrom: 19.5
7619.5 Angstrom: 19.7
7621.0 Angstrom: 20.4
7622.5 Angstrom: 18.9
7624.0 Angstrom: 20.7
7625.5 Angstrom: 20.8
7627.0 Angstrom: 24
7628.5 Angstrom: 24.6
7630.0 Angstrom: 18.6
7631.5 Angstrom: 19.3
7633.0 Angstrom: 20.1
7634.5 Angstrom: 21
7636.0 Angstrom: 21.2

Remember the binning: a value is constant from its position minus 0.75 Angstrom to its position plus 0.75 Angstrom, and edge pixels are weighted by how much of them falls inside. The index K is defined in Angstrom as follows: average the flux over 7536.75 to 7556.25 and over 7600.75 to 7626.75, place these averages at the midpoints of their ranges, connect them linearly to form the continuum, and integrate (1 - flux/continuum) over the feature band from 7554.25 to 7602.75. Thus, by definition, -1.7 Angstrom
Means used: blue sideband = 20.1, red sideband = 20.7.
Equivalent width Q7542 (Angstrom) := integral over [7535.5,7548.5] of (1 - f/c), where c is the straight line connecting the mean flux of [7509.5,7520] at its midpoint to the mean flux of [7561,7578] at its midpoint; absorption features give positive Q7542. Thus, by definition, 0.30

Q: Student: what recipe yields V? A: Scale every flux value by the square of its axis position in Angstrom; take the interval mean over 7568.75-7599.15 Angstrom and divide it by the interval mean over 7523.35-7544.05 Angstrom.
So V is 1.1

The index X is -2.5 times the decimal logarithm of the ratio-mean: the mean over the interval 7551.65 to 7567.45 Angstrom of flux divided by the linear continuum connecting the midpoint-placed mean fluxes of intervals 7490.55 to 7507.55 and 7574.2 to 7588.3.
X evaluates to 0.02 mag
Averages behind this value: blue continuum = 20.1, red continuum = 21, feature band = 20.4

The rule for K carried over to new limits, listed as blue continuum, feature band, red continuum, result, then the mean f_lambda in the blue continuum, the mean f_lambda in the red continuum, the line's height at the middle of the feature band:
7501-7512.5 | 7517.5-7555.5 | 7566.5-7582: 1.41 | 20.5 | 21.2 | 20.8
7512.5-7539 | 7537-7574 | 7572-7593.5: 0.35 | 20.3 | 21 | 20.7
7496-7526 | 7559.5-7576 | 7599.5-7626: -0.27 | 20.4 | 20.7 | 20.6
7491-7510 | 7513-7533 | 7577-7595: 0.15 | 20.1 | 20.9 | 20.3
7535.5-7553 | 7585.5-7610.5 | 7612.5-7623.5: -1.26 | 20.2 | 20.2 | 20.2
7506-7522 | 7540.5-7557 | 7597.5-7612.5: 0.70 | 20.5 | 21.3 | 20.8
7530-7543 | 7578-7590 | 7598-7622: 0.05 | 20.6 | 20.9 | 20.8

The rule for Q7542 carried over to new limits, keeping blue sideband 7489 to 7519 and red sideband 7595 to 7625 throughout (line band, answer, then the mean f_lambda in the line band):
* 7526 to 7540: 0.2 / 20.1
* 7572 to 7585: -0.3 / 21.1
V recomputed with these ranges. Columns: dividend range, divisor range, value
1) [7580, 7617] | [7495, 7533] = 1.06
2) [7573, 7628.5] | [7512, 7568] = 1.05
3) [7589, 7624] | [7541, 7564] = 1.05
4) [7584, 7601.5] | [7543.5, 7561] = 1.07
